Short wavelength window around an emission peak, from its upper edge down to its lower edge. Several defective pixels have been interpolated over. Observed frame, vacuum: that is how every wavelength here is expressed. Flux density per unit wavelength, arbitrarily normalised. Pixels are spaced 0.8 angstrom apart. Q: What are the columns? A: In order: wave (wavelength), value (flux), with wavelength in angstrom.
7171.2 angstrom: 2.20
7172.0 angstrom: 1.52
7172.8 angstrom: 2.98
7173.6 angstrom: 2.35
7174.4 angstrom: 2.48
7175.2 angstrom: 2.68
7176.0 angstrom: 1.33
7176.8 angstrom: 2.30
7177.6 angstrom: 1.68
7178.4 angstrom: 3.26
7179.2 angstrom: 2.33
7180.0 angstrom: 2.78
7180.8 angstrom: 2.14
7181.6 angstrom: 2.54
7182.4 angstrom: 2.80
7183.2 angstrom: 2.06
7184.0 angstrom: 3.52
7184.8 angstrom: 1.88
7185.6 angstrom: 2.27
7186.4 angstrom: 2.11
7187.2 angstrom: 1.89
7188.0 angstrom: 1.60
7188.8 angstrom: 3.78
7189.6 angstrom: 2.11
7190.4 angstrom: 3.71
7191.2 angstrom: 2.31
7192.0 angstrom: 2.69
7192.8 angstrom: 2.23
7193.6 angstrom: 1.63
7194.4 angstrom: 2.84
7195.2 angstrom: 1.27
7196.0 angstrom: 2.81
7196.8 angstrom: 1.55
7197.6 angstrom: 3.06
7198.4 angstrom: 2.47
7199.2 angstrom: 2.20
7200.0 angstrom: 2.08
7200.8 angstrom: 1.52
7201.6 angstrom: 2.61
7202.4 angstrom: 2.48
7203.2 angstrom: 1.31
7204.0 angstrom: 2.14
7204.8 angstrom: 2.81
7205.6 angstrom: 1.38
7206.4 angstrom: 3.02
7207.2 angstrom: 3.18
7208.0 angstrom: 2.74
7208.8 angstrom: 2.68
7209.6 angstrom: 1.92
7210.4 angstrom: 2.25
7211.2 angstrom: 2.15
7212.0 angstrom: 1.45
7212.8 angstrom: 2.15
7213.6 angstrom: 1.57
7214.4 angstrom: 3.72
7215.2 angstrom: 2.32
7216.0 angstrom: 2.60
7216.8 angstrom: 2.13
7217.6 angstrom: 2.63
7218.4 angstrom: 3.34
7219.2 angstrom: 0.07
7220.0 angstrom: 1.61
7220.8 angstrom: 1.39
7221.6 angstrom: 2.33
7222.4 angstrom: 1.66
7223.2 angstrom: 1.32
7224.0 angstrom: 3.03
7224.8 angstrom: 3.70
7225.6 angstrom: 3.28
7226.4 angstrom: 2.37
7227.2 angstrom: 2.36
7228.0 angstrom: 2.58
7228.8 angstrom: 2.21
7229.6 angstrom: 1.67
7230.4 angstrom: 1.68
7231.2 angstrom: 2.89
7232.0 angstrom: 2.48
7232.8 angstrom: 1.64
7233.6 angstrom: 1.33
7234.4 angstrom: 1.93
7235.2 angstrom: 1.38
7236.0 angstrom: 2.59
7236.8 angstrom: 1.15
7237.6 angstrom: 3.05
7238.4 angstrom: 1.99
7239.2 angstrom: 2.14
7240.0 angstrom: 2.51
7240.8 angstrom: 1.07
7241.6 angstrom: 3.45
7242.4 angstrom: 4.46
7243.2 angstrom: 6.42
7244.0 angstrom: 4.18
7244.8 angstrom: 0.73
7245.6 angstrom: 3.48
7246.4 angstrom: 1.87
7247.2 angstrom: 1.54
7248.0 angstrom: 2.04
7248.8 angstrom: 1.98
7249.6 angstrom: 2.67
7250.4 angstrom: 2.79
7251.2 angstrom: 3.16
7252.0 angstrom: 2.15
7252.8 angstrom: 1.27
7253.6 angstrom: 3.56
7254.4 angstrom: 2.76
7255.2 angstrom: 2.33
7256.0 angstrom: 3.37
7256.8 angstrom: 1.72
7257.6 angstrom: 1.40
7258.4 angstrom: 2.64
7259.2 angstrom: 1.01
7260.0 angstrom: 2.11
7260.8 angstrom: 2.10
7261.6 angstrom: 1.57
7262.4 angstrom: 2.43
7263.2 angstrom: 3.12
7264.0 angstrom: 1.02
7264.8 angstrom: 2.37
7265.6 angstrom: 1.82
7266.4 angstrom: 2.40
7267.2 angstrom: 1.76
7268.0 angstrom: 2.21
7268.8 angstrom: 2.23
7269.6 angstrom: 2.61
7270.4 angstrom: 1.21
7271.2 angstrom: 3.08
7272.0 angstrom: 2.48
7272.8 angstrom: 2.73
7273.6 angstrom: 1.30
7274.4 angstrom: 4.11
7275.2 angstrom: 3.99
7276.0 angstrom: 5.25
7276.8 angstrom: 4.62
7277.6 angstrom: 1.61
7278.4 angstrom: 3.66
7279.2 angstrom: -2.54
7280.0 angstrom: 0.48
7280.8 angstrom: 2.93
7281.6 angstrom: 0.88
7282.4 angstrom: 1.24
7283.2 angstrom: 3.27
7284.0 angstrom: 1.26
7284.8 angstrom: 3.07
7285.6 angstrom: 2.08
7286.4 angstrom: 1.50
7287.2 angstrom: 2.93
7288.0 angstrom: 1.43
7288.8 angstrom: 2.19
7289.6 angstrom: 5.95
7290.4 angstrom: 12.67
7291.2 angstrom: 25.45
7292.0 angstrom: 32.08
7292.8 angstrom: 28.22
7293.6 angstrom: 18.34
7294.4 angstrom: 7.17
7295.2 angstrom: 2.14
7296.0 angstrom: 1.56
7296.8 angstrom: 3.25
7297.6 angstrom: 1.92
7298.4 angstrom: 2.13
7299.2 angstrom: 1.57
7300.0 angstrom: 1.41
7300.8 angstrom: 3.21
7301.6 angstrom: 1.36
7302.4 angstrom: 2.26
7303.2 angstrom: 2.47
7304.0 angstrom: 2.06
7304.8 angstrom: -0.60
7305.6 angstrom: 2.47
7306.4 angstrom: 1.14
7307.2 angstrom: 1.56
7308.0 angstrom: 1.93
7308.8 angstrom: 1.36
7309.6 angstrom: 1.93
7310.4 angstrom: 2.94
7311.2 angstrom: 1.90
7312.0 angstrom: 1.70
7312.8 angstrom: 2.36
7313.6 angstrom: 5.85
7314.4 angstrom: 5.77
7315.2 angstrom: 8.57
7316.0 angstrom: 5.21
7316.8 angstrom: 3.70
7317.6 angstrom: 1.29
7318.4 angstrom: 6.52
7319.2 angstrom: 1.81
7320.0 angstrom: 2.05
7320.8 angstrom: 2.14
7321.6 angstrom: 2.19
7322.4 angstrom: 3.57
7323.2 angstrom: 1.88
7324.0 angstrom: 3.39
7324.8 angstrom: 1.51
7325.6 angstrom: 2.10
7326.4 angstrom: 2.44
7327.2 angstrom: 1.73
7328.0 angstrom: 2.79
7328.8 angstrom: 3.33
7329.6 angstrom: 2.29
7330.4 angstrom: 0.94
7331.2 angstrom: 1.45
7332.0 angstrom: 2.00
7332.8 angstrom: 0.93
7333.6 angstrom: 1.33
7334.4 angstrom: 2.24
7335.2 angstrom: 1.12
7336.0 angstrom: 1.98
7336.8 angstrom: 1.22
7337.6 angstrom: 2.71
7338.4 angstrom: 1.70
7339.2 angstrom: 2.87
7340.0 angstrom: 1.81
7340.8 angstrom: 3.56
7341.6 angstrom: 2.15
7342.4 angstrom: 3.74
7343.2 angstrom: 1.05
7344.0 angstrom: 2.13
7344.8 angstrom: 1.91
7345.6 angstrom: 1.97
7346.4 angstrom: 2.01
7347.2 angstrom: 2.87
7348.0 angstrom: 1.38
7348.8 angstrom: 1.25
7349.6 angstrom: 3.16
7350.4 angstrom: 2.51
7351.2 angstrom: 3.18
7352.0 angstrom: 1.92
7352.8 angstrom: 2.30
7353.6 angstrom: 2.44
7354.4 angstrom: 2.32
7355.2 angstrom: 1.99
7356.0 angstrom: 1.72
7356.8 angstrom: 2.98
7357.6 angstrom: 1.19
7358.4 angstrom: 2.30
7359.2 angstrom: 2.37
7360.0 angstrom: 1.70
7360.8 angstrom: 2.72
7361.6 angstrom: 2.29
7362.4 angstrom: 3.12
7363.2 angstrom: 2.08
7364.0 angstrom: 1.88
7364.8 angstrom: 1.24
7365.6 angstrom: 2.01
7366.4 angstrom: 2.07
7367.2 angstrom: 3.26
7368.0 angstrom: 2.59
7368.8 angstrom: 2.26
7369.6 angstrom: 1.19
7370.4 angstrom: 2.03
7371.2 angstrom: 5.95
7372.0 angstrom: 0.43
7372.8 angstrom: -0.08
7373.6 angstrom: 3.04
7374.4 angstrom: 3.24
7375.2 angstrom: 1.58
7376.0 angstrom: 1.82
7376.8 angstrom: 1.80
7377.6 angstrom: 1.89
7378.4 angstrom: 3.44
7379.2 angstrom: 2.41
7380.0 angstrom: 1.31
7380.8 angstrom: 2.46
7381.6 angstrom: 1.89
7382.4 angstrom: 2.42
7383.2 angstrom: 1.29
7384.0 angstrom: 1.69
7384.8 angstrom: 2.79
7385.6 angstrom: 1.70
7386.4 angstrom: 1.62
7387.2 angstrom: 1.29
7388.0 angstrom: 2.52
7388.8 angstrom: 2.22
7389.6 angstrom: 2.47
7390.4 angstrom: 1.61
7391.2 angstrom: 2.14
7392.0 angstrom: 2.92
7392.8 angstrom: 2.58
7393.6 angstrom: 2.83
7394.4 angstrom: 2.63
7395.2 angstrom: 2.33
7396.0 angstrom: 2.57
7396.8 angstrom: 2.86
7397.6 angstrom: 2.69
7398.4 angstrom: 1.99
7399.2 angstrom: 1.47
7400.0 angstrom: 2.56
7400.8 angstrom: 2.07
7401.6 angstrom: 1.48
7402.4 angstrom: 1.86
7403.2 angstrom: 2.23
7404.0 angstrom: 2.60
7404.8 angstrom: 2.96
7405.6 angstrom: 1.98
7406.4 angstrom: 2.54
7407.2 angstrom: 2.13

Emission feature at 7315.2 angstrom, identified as [N II] 6583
